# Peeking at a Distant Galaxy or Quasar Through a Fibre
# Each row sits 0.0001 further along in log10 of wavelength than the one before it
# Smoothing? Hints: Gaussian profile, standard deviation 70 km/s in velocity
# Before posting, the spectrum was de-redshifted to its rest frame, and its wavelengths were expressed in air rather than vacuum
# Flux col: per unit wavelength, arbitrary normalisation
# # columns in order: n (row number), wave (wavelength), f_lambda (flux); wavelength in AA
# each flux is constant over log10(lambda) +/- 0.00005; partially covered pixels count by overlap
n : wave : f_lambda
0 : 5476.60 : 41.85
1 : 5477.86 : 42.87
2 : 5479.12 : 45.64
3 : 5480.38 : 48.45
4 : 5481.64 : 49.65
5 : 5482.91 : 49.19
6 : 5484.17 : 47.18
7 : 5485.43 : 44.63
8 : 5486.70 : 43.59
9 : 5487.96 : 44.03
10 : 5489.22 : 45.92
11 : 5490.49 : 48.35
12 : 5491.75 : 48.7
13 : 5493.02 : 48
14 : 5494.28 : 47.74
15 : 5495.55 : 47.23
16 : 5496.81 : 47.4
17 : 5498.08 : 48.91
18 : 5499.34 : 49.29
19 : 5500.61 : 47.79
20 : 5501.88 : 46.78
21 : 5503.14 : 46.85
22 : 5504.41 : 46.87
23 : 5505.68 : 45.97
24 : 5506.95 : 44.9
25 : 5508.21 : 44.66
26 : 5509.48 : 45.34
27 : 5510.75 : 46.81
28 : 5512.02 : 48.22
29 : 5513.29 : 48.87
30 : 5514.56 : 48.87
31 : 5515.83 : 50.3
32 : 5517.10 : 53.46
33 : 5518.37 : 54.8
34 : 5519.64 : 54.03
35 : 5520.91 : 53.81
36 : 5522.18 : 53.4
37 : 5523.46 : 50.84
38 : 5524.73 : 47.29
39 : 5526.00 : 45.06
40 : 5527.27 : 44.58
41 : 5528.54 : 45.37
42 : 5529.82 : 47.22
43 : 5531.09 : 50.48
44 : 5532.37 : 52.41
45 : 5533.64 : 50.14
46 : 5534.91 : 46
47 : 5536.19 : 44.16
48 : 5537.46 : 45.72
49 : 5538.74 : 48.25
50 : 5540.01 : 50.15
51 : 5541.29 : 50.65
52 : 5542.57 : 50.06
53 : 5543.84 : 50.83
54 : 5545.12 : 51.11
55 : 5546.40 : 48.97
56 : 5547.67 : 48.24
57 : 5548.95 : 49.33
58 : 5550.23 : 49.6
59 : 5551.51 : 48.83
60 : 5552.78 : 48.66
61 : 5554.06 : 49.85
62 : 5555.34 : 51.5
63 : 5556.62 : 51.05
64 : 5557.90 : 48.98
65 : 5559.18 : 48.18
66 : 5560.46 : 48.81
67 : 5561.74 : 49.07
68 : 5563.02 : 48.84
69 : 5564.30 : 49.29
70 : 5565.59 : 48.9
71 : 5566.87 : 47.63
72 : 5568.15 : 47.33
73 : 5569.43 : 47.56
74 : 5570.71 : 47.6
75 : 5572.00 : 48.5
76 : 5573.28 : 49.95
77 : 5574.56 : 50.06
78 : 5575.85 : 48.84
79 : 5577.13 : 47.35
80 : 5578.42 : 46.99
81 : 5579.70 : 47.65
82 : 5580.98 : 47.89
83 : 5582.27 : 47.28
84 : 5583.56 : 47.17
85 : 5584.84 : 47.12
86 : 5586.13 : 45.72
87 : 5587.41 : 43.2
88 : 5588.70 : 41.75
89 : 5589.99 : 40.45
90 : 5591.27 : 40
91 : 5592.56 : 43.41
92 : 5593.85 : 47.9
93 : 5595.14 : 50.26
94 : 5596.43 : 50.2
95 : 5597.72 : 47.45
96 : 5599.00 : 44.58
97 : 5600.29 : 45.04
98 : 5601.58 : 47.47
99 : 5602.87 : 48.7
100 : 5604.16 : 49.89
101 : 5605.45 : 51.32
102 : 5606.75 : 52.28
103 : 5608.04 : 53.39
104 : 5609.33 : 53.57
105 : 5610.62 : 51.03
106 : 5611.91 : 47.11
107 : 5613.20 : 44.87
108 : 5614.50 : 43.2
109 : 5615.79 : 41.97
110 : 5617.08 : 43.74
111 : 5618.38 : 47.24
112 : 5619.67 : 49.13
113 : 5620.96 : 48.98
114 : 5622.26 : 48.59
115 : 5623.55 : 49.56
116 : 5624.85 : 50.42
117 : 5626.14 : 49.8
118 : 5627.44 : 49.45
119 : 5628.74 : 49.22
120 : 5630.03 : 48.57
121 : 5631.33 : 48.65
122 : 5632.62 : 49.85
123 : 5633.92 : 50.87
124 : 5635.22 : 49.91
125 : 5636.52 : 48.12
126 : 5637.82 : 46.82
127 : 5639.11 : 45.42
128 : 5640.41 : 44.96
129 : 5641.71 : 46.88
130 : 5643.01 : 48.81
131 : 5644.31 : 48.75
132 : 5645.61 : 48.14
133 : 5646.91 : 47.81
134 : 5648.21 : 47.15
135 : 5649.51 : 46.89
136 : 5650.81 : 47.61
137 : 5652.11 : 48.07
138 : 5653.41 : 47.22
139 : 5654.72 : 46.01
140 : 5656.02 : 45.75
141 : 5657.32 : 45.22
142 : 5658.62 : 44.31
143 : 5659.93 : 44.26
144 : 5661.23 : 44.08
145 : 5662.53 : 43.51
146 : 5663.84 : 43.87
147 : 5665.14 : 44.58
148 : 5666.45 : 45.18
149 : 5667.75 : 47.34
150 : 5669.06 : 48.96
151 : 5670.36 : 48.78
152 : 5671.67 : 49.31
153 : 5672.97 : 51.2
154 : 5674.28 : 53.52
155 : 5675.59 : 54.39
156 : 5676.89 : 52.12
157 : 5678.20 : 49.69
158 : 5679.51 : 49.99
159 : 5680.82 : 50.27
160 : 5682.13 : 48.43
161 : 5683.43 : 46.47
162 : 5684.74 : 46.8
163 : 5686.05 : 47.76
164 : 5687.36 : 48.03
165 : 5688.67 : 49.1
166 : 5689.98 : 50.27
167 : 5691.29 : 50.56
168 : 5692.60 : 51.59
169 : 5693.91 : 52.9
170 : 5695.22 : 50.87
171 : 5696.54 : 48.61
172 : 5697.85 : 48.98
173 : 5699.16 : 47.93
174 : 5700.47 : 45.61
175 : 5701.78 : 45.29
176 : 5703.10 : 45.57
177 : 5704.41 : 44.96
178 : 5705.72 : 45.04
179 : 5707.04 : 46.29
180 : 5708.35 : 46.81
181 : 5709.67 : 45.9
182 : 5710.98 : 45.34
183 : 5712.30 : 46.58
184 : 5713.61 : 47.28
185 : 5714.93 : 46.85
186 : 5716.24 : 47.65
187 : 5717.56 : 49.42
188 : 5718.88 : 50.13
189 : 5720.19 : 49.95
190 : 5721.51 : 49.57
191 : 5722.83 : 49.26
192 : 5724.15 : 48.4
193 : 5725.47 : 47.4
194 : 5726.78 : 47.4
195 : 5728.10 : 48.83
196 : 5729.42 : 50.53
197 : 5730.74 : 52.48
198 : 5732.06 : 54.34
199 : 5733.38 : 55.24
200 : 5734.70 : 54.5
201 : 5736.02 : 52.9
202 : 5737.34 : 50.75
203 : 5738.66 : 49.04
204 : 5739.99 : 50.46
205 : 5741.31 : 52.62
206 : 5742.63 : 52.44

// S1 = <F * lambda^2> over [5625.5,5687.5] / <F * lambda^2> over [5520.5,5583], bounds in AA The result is 1.02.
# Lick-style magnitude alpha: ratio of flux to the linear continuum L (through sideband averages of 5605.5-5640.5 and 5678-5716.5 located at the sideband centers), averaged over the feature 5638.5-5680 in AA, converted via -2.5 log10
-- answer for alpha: 0.016 mag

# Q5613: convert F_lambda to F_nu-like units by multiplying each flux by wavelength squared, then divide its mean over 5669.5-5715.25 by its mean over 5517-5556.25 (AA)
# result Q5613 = 1.0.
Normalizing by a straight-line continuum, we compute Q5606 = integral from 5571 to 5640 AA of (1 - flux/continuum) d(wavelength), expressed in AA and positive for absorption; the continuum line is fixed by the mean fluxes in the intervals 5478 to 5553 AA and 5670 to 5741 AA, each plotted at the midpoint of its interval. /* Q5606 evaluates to 1.5 AA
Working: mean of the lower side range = 48.3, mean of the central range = 47.7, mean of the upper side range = 49.2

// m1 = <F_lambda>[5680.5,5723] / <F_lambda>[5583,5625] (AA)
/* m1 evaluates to 1.02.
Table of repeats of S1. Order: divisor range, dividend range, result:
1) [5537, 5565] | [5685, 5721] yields 1.03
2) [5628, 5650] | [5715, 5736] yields 1.08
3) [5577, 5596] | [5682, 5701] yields 1.11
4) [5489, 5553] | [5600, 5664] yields 1.02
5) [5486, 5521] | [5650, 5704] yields 1.06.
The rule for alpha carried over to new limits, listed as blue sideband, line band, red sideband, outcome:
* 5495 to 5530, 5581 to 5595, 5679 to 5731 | 0.084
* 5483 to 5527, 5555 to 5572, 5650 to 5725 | -0.016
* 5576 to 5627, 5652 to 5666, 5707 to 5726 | 0.059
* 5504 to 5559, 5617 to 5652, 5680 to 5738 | 0.014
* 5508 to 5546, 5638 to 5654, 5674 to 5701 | 0.050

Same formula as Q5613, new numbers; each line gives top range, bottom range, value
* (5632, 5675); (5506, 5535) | 1.01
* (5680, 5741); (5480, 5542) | 1.09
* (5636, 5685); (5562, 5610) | 1.02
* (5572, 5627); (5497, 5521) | 1.01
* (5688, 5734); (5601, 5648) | 1.04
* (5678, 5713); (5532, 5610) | 1.04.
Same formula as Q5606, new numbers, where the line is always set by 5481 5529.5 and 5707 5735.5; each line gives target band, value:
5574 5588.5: 0.4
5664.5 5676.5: -0.1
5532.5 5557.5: -0.5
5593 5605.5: 0.1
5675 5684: -0.2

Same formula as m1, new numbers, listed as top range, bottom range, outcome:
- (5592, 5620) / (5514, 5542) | 0.97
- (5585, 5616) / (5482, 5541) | 0.98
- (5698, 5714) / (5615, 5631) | 0.96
